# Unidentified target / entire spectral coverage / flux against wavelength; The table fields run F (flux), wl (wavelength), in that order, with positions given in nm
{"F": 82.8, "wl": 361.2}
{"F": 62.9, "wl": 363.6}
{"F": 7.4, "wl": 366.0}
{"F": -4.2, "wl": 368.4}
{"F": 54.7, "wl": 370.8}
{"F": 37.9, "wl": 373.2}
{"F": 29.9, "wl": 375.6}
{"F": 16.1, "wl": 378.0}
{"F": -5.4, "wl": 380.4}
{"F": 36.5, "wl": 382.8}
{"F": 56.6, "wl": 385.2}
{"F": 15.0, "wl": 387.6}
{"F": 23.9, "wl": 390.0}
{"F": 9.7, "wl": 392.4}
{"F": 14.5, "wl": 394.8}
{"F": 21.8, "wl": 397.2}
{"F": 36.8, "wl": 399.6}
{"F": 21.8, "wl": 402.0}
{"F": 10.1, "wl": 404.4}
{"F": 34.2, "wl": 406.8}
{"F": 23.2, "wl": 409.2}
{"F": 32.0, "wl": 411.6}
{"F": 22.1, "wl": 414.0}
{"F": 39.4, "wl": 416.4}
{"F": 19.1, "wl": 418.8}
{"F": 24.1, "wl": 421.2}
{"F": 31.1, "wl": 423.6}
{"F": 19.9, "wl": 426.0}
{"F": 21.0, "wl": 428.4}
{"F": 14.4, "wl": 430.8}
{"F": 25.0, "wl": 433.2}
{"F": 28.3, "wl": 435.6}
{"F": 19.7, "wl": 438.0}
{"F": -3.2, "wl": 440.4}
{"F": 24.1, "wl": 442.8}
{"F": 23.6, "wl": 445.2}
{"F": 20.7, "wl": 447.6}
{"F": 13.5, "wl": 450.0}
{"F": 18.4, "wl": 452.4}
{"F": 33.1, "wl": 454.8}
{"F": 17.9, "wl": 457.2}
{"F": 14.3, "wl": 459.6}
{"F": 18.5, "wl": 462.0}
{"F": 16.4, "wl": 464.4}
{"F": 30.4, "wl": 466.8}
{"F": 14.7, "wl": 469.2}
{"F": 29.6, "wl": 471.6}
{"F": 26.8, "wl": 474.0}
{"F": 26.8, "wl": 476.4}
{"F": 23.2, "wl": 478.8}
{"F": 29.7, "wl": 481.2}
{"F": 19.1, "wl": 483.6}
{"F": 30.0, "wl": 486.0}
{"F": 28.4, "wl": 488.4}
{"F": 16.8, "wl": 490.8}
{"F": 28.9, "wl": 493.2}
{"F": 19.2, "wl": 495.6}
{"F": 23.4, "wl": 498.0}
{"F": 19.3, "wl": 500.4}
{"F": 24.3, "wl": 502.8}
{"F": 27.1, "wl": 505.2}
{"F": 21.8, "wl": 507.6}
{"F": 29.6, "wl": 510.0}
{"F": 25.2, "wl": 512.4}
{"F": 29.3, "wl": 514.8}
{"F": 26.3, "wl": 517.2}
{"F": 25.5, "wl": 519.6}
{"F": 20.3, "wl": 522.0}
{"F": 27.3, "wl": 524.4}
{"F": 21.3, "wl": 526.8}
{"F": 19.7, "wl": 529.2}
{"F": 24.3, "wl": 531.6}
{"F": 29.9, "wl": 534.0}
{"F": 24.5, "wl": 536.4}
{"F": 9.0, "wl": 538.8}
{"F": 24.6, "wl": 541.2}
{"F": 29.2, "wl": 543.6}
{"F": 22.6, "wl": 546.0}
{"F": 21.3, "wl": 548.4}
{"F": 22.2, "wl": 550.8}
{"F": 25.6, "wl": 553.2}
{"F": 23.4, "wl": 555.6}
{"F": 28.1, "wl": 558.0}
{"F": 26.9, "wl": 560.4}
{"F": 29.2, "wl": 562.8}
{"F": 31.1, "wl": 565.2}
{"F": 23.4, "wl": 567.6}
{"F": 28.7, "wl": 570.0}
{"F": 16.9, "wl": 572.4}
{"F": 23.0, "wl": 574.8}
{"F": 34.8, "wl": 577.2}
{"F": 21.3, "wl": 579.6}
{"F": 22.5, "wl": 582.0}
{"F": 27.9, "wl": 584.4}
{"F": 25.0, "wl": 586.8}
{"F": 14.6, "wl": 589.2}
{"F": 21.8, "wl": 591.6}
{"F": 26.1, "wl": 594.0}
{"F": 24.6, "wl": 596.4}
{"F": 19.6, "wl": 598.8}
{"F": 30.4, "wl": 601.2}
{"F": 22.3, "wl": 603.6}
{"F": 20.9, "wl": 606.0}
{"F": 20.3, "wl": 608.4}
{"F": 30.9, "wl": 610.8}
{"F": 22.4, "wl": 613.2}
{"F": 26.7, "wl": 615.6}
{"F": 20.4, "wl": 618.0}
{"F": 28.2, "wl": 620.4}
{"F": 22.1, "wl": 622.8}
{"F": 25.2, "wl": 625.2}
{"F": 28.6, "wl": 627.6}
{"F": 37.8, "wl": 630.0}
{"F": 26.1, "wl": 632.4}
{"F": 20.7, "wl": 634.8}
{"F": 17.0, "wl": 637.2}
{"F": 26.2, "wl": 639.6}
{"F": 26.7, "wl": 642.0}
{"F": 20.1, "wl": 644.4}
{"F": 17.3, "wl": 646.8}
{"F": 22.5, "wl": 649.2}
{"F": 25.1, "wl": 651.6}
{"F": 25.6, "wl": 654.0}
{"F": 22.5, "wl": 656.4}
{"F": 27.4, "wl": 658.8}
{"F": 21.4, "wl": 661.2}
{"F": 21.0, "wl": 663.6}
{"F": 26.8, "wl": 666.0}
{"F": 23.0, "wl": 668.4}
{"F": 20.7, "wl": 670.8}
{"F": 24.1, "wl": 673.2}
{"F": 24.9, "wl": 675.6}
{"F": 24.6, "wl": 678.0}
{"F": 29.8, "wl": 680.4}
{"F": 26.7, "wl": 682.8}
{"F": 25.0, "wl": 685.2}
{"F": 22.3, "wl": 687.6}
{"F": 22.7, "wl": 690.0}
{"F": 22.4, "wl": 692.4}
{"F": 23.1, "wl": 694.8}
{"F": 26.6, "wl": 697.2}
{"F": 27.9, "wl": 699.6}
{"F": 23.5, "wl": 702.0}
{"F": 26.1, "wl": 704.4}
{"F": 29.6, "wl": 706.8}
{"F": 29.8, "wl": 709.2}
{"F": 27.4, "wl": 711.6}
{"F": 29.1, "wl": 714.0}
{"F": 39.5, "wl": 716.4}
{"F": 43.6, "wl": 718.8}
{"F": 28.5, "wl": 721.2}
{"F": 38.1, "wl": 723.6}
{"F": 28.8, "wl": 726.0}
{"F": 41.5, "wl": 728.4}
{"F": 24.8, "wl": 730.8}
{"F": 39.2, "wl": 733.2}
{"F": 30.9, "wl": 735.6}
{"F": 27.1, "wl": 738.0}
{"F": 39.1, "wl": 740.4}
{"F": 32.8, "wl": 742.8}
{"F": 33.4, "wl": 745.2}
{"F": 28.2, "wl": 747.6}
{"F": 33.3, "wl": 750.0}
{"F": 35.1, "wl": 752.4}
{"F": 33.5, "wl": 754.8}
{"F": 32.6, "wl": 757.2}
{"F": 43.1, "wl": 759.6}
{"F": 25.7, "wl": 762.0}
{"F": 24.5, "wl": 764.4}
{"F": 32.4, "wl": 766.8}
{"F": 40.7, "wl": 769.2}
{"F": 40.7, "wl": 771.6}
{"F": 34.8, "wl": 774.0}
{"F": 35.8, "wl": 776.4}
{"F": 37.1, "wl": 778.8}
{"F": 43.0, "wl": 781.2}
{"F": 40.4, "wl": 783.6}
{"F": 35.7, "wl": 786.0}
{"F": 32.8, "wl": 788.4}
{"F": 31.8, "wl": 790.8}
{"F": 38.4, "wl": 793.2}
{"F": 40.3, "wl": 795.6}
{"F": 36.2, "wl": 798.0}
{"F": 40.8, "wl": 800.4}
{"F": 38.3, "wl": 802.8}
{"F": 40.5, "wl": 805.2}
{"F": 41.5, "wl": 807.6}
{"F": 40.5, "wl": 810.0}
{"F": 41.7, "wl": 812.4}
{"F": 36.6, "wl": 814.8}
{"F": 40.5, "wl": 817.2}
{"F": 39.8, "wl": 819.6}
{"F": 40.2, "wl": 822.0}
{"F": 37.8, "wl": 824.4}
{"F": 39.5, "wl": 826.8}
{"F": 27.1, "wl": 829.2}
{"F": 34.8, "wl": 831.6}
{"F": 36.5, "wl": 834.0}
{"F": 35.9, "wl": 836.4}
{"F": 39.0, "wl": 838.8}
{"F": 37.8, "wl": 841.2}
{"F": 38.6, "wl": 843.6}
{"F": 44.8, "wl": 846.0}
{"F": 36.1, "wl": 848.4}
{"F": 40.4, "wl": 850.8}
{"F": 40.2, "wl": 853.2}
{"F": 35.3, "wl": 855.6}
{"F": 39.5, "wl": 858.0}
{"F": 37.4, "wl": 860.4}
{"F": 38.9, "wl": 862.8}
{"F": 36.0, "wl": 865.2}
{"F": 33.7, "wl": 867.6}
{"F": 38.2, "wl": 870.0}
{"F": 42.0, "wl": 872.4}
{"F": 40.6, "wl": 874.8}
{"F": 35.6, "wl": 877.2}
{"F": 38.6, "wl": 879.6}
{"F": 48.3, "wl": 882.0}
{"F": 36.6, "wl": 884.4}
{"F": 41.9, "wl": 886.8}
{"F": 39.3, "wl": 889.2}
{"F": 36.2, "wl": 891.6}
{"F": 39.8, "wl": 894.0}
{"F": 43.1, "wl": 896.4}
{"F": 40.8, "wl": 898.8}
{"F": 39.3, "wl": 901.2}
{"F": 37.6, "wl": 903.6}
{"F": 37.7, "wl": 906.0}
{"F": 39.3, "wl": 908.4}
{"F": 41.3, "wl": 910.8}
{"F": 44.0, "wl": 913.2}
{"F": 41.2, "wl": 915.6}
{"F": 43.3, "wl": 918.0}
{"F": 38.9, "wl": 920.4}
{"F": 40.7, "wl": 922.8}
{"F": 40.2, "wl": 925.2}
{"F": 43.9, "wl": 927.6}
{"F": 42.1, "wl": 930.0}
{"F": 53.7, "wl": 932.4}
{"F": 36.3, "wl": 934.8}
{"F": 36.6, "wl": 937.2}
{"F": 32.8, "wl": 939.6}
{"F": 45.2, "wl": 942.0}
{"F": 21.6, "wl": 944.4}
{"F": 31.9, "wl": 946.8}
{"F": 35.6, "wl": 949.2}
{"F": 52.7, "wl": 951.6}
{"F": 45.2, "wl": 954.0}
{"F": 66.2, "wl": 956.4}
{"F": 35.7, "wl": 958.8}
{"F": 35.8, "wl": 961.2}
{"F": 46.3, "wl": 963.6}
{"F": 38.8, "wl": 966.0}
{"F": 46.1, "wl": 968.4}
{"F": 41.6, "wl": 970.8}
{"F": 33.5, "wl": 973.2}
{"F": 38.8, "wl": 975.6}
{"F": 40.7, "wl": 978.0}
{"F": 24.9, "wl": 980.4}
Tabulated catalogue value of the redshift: 0.92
